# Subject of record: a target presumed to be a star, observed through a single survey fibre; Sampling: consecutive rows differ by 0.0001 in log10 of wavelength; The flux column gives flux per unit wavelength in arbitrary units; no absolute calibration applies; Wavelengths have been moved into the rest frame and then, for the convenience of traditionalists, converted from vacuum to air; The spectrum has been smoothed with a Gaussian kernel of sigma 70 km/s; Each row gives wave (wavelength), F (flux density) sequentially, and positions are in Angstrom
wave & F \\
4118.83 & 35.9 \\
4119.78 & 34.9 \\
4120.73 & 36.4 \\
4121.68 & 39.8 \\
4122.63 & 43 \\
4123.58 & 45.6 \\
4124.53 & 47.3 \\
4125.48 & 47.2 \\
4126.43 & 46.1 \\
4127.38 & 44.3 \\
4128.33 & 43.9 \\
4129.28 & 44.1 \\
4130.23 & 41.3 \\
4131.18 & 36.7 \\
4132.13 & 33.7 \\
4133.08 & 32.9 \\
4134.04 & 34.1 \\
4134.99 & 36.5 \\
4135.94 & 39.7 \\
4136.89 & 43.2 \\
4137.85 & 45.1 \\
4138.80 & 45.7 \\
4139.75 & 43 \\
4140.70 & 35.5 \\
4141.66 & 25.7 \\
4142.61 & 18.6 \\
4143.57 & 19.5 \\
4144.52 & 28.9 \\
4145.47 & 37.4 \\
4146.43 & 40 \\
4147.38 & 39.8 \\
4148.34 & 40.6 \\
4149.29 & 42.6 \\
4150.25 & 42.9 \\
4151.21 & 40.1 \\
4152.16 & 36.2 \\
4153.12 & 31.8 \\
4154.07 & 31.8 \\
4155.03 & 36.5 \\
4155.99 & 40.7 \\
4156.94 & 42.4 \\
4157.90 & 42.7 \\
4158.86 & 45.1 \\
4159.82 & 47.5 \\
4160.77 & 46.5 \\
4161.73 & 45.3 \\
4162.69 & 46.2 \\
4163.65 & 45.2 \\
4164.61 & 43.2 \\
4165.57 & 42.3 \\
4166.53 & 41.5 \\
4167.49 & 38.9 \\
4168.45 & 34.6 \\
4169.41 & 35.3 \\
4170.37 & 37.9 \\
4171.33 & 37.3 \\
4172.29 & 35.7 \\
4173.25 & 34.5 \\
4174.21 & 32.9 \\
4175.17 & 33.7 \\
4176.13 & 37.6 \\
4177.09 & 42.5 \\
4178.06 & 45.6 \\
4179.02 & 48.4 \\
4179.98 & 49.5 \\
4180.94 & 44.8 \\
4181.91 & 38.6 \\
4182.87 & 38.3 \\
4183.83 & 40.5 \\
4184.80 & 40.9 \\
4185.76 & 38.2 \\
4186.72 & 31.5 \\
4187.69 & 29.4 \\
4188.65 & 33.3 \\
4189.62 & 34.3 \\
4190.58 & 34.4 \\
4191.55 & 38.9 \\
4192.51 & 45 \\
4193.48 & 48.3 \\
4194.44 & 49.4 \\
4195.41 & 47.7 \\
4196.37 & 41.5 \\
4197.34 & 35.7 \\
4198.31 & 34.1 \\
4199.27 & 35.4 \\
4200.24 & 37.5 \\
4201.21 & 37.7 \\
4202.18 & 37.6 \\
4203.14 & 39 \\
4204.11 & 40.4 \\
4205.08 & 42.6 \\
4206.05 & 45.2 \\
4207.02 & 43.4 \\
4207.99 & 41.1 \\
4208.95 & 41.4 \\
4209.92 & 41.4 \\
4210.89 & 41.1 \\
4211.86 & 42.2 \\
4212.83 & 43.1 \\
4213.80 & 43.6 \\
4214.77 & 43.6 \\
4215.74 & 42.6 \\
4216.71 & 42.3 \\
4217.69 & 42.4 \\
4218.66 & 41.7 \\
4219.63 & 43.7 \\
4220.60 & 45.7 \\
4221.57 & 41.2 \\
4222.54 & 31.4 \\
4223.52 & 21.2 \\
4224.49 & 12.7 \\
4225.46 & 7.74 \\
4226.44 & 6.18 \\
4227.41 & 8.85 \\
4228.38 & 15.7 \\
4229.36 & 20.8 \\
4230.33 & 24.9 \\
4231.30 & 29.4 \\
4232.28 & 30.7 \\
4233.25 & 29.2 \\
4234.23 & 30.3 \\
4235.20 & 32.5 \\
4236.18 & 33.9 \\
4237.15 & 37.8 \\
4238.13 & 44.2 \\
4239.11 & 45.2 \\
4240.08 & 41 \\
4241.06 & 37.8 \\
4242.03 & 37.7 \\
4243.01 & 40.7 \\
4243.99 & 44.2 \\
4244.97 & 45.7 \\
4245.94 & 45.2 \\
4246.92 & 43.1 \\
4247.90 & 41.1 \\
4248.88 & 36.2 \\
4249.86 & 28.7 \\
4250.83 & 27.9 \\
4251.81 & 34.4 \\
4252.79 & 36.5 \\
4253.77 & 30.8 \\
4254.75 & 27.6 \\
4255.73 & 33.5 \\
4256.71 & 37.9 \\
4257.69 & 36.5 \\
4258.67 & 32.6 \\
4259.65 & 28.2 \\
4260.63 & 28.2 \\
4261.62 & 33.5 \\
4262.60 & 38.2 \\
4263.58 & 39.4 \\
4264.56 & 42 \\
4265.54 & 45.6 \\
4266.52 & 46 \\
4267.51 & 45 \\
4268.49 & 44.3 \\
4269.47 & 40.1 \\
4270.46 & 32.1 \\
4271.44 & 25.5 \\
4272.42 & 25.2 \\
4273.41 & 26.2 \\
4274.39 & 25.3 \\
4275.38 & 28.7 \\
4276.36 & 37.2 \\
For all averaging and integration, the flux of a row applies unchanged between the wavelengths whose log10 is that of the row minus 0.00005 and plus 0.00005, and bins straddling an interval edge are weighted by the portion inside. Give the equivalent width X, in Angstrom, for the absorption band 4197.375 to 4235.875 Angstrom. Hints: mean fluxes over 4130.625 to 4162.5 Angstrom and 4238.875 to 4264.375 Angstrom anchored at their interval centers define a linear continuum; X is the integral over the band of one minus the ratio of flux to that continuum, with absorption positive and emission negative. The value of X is 3.0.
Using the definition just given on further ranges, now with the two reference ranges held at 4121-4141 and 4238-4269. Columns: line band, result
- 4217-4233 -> 4.98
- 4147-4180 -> 0.14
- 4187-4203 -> 0.38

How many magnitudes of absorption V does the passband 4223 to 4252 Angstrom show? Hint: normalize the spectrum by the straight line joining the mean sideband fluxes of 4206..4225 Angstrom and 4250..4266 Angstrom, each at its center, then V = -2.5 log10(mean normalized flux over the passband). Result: 0.17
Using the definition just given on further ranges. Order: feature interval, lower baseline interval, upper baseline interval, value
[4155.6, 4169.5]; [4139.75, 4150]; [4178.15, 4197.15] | -0.17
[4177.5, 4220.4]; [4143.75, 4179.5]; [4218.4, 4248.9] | -0.14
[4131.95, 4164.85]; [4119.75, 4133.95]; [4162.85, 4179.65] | 0.05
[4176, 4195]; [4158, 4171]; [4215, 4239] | -0.07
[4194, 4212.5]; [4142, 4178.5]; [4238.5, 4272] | -0.08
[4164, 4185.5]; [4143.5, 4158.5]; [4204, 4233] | -0.10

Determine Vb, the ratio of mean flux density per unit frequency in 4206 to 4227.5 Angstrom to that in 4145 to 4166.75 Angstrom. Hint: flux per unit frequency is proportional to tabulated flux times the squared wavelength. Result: 0.89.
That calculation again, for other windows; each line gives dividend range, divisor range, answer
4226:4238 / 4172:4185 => 0.65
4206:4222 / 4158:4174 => 1.07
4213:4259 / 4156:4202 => 0.87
